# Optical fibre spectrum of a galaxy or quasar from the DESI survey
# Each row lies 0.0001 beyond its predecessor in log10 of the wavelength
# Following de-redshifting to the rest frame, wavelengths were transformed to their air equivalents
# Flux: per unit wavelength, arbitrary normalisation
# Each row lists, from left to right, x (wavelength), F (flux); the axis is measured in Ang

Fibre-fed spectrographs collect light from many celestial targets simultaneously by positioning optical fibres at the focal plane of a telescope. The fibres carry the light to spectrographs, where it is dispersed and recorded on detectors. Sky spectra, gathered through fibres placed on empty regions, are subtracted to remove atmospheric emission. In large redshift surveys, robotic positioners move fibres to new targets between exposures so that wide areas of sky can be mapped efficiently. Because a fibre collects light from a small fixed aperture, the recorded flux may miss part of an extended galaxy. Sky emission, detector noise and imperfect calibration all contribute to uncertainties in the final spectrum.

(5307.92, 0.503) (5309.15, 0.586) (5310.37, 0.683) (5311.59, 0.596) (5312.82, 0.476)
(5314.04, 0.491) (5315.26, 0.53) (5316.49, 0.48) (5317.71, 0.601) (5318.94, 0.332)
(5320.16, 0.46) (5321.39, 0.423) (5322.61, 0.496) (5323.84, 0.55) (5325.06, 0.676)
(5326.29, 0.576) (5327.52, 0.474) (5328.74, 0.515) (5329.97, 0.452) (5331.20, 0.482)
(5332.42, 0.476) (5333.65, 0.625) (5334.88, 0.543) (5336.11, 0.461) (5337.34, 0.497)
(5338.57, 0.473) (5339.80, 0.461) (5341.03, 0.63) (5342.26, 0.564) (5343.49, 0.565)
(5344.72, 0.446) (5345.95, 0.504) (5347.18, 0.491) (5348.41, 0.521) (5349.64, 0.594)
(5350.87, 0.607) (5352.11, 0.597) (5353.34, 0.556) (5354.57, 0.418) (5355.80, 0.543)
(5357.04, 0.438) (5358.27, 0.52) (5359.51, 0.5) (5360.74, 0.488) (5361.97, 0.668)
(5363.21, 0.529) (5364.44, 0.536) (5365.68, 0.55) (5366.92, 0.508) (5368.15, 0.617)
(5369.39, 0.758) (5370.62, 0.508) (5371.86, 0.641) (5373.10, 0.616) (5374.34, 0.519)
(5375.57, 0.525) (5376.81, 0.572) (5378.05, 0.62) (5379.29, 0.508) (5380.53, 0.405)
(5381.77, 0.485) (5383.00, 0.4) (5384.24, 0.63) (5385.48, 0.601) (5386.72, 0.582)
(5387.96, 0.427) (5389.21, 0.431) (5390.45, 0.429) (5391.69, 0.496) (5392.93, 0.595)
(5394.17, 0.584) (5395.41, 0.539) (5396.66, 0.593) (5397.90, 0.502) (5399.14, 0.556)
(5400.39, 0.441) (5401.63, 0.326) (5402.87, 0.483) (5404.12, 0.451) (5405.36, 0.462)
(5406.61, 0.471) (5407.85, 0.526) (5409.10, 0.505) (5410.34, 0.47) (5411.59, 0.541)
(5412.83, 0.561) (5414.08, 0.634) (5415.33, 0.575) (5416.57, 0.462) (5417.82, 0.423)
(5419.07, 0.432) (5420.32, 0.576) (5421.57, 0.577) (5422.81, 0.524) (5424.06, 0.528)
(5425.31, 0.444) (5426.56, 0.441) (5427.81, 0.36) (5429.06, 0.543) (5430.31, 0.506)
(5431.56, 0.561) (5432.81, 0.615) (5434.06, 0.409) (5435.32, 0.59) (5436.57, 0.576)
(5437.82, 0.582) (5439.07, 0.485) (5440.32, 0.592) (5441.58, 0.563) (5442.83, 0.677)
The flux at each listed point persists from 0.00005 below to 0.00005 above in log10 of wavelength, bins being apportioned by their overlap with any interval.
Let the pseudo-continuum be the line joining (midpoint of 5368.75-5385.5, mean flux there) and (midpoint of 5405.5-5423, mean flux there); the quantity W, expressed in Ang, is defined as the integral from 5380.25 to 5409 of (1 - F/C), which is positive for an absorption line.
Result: 2.1 Ang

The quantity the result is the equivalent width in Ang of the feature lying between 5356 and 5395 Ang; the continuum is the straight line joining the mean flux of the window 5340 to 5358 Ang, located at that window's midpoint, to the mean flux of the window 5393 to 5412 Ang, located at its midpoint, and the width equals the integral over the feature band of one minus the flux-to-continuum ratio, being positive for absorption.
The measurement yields -1.7 Ang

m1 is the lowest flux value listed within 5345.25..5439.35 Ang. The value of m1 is 0.326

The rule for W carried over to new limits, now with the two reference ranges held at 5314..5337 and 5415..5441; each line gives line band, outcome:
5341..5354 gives -1.0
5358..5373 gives -1.8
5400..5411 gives 1.1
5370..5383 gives -0.6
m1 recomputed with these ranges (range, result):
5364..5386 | 0.4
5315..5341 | 0.332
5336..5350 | 0.446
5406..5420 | 0.423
